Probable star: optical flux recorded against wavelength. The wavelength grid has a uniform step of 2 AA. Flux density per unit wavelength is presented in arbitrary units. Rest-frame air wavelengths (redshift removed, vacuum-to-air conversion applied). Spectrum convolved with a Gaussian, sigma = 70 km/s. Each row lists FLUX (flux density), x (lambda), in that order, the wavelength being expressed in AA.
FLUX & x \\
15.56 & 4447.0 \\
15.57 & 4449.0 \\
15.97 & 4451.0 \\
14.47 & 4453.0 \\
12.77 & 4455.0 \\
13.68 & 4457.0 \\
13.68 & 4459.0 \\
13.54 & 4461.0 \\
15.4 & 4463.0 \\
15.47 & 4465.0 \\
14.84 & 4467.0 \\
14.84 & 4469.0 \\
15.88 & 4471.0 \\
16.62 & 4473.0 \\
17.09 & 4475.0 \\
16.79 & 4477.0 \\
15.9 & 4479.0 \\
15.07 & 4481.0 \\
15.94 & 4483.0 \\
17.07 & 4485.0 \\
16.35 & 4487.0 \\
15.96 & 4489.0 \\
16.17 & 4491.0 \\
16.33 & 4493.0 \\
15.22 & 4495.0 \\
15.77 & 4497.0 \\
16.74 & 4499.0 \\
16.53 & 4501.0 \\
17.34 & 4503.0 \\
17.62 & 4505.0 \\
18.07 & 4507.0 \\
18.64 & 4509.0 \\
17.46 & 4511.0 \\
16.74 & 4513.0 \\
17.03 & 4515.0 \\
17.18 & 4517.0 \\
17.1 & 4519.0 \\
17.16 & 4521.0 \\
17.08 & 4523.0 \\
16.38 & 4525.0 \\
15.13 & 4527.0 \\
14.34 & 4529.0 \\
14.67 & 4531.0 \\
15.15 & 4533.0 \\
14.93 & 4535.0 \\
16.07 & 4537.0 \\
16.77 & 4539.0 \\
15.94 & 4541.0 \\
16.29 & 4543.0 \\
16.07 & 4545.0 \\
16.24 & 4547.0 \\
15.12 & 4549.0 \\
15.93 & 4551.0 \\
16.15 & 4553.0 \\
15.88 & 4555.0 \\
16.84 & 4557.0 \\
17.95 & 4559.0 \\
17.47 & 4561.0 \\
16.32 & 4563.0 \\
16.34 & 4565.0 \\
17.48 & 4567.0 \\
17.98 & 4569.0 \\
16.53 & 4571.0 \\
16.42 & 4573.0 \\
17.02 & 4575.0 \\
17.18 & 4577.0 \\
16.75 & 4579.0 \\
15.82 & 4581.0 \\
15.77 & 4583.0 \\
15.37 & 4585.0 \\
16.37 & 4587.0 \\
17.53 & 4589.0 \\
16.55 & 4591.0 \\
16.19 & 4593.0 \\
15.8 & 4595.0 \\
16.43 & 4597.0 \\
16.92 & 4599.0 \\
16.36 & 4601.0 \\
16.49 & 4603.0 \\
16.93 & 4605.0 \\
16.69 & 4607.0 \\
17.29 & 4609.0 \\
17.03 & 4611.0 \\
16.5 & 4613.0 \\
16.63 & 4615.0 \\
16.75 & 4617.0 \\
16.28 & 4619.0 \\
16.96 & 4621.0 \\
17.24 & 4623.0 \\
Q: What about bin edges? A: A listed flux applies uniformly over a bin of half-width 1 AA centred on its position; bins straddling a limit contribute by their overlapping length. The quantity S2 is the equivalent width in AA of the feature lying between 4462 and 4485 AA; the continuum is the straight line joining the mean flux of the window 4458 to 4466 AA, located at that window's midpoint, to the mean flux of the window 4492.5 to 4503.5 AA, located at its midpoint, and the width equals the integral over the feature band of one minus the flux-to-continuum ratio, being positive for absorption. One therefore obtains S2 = -1.2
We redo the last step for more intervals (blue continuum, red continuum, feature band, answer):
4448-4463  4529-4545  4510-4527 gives -1.75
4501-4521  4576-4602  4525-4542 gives 1.66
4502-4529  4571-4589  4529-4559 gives 1.58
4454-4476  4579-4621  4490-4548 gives -3.32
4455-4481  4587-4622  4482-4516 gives -2.68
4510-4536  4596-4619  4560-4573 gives -0.41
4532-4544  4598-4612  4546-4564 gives -0.37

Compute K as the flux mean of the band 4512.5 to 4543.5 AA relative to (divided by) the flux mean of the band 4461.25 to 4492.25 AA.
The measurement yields 1.01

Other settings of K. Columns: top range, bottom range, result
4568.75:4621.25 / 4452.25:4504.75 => 1.06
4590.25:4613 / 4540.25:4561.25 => 1.02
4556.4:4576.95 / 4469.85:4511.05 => 1.03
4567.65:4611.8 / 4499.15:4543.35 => 1.00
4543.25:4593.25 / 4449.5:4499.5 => 1.07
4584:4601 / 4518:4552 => 1.03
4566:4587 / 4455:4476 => 1.11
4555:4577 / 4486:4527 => 1.01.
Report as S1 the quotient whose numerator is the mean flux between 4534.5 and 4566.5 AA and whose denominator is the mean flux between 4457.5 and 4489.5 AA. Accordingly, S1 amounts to 1.04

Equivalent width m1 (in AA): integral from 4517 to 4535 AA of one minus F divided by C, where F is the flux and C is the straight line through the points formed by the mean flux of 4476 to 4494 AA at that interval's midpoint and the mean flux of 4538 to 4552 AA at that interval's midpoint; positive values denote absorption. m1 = 0.2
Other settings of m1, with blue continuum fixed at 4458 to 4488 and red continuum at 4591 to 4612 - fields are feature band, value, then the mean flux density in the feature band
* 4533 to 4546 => 0.2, 15.9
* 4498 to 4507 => -0.7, 17.2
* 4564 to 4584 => -0.4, 16.7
